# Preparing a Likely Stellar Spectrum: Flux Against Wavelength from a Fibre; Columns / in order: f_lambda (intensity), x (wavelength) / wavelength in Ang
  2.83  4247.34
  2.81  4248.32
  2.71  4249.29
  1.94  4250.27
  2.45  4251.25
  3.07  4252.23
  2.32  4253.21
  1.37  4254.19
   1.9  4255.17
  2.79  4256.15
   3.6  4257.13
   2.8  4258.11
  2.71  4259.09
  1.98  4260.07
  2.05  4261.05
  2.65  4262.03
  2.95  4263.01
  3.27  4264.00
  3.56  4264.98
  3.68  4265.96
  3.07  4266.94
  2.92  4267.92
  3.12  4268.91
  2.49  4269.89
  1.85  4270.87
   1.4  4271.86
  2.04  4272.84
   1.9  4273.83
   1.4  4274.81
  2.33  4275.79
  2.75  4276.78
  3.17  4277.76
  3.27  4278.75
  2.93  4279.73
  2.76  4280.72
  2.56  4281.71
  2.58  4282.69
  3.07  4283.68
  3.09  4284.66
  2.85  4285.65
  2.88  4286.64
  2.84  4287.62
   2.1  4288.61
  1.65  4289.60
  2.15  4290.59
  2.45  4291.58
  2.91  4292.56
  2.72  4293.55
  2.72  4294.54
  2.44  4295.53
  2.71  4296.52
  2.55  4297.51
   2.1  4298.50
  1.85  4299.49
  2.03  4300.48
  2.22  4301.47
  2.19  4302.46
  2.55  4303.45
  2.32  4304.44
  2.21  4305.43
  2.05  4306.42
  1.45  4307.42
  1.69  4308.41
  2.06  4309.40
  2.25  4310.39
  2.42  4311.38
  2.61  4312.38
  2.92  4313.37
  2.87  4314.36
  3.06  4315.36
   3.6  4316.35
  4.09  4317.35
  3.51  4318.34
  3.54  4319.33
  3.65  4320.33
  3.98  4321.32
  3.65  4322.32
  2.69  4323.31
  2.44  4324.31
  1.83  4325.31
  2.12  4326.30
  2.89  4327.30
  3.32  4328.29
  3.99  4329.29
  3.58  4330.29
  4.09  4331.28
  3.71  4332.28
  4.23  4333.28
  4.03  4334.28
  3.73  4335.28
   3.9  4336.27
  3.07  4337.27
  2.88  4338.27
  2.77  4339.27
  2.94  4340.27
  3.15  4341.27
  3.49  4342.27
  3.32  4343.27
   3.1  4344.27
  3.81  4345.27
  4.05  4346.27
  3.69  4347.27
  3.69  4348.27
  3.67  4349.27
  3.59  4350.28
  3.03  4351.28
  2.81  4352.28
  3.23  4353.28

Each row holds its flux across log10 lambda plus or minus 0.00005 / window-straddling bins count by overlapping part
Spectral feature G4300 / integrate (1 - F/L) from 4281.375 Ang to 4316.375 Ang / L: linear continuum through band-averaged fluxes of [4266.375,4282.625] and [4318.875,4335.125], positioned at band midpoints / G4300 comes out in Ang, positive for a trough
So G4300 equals 5.3 Ang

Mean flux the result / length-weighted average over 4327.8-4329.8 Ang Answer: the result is 3.64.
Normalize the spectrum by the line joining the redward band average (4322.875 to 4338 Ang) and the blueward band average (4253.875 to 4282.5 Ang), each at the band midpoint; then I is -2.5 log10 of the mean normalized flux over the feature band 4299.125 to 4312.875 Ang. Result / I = 0.38 mag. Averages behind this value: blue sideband 2.6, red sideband 3.3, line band 2.14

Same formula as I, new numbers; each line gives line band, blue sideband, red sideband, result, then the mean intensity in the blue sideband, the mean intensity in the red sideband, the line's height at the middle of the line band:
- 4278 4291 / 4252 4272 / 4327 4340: 0.10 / 2.66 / 3.55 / 2.94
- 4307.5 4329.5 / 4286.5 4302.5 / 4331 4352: 0.01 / 2.38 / 3.51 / 2.95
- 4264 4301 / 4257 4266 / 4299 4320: 0.06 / 2.86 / 2.56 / 2.73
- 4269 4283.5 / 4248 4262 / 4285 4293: 0.03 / 2.47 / 2.49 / 2.48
